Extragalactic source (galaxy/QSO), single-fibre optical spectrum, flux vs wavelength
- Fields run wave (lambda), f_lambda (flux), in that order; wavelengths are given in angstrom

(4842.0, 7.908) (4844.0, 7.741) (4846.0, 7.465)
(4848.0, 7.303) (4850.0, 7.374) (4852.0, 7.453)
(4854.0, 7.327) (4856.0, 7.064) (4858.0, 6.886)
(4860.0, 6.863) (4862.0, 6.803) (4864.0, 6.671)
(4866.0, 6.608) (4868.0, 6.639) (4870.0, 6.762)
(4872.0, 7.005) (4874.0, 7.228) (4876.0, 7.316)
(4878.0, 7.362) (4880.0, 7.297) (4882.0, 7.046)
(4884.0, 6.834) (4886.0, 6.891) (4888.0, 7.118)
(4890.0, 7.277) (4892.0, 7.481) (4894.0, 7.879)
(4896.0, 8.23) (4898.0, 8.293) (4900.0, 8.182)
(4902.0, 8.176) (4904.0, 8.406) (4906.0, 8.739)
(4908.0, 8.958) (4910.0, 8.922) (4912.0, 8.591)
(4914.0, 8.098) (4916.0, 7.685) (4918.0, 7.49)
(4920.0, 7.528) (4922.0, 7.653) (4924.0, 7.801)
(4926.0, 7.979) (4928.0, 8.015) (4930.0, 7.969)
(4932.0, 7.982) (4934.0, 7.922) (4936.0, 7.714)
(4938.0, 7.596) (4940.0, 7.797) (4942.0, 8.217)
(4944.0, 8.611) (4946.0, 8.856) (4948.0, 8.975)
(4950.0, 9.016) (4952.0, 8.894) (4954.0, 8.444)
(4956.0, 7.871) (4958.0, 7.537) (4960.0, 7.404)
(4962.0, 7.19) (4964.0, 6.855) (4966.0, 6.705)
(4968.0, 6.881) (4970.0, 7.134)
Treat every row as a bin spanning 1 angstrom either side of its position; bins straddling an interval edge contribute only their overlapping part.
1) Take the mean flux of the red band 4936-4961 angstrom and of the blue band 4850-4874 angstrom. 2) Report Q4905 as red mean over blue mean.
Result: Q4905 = 1.19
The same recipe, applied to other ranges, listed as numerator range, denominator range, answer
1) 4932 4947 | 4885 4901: 1.06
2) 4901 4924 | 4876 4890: 1.15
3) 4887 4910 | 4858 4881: 1.17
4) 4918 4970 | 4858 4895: 1.12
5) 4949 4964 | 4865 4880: 1.14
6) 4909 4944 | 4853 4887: 1.14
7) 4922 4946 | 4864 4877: 1.16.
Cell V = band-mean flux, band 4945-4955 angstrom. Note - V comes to 8.84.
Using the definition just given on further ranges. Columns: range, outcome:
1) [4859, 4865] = 6.78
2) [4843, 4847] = 7.6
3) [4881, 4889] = 6.97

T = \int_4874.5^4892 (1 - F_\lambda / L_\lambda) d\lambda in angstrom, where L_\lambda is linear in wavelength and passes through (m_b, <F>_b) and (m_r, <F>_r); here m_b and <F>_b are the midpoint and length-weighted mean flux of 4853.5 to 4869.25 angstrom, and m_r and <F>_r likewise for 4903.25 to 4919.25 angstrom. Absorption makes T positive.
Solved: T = 0.8 angstrom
